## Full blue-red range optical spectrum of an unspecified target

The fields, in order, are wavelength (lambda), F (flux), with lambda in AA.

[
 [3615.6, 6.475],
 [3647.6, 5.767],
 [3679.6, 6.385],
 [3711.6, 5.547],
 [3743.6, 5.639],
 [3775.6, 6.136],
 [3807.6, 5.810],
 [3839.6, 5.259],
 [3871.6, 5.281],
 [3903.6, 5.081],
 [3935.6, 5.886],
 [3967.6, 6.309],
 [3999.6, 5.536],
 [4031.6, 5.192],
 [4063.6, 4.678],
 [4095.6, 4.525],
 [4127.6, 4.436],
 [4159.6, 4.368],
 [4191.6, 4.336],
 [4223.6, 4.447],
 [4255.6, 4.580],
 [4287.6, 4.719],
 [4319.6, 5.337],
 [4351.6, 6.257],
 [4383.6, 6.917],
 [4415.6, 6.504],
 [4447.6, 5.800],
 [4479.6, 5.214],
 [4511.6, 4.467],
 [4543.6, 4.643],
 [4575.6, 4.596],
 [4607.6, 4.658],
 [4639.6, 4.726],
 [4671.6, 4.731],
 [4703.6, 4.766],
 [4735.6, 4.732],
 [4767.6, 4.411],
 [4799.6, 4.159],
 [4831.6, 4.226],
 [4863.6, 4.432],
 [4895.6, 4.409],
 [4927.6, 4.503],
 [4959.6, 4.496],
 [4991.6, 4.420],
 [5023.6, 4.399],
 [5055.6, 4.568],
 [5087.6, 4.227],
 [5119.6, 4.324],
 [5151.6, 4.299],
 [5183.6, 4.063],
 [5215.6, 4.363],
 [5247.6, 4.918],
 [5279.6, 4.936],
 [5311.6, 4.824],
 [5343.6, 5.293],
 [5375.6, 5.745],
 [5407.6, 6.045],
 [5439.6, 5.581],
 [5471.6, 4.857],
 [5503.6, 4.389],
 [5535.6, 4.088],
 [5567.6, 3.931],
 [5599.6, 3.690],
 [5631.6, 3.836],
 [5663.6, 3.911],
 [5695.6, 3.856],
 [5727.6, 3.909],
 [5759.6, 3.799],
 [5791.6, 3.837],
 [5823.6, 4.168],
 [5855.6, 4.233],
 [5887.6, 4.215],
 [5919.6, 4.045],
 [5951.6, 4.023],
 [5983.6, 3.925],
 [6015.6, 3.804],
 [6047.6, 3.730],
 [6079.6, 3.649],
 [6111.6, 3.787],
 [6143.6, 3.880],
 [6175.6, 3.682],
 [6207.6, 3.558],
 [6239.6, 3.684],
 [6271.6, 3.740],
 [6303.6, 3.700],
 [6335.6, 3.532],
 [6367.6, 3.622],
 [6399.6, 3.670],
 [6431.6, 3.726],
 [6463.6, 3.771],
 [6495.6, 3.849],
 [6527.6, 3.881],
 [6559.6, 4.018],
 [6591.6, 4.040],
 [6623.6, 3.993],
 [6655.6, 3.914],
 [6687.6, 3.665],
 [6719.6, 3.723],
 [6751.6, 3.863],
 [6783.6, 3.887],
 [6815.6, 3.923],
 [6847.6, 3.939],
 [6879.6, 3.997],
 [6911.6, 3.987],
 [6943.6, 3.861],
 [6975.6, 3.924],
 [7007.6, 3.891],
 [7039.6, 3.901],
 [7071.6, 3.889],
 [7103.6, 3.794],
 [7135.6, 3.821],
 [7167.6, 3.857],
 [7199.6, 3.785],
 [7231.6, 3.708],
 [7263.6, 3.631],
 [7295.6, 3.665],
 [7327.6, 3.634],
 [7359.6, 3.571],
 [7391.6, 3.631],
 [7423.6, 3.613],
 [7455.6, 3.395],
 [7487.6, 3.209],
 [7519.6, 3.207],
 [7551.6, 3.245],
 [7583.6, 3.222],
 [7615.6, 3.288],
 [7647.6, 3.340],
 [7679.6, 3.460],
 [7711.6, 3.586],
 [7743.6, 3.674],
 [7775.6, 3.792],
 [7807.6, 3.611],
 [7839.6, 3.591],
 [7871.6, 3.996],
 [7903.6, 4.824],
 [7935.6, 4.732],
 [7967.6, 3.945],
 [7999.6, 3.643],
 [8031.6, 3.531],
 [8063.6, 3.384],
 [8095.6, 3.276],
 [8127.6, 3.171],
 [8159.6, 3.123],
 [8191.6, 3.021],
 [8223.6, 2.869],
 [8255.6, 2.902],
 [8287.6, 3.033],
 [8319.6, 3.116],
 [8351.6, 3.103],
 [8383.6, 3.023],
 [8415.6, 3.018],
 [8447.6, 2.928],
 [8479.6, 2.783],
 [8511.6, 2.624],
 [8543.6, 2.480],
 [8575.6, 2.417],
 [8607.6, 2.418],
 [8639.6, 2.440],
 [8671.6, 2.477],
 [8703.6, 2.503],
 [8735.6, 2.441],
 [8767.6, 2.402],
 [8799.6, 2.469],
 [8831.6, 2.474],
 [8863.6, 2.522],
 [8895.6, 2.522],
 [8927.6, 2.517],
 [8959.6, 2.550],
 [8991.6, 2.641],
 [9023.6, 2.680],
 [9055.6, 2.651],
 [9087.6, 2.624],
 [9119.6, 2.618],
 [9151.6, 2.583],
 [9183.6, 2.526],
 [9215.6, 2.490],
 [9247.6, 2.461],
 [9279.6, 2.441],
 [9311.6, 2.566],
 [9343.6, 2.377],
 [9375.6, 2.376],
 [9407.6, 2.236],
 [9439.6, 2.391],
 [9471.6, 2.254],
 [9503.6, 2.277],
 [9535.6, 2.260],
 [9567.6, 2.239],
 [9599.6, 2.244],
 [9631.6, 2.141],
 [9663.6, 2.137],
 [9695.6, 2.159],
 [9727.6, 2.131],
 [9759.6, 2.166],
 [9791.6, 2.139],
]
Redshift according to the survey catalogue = 1.83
